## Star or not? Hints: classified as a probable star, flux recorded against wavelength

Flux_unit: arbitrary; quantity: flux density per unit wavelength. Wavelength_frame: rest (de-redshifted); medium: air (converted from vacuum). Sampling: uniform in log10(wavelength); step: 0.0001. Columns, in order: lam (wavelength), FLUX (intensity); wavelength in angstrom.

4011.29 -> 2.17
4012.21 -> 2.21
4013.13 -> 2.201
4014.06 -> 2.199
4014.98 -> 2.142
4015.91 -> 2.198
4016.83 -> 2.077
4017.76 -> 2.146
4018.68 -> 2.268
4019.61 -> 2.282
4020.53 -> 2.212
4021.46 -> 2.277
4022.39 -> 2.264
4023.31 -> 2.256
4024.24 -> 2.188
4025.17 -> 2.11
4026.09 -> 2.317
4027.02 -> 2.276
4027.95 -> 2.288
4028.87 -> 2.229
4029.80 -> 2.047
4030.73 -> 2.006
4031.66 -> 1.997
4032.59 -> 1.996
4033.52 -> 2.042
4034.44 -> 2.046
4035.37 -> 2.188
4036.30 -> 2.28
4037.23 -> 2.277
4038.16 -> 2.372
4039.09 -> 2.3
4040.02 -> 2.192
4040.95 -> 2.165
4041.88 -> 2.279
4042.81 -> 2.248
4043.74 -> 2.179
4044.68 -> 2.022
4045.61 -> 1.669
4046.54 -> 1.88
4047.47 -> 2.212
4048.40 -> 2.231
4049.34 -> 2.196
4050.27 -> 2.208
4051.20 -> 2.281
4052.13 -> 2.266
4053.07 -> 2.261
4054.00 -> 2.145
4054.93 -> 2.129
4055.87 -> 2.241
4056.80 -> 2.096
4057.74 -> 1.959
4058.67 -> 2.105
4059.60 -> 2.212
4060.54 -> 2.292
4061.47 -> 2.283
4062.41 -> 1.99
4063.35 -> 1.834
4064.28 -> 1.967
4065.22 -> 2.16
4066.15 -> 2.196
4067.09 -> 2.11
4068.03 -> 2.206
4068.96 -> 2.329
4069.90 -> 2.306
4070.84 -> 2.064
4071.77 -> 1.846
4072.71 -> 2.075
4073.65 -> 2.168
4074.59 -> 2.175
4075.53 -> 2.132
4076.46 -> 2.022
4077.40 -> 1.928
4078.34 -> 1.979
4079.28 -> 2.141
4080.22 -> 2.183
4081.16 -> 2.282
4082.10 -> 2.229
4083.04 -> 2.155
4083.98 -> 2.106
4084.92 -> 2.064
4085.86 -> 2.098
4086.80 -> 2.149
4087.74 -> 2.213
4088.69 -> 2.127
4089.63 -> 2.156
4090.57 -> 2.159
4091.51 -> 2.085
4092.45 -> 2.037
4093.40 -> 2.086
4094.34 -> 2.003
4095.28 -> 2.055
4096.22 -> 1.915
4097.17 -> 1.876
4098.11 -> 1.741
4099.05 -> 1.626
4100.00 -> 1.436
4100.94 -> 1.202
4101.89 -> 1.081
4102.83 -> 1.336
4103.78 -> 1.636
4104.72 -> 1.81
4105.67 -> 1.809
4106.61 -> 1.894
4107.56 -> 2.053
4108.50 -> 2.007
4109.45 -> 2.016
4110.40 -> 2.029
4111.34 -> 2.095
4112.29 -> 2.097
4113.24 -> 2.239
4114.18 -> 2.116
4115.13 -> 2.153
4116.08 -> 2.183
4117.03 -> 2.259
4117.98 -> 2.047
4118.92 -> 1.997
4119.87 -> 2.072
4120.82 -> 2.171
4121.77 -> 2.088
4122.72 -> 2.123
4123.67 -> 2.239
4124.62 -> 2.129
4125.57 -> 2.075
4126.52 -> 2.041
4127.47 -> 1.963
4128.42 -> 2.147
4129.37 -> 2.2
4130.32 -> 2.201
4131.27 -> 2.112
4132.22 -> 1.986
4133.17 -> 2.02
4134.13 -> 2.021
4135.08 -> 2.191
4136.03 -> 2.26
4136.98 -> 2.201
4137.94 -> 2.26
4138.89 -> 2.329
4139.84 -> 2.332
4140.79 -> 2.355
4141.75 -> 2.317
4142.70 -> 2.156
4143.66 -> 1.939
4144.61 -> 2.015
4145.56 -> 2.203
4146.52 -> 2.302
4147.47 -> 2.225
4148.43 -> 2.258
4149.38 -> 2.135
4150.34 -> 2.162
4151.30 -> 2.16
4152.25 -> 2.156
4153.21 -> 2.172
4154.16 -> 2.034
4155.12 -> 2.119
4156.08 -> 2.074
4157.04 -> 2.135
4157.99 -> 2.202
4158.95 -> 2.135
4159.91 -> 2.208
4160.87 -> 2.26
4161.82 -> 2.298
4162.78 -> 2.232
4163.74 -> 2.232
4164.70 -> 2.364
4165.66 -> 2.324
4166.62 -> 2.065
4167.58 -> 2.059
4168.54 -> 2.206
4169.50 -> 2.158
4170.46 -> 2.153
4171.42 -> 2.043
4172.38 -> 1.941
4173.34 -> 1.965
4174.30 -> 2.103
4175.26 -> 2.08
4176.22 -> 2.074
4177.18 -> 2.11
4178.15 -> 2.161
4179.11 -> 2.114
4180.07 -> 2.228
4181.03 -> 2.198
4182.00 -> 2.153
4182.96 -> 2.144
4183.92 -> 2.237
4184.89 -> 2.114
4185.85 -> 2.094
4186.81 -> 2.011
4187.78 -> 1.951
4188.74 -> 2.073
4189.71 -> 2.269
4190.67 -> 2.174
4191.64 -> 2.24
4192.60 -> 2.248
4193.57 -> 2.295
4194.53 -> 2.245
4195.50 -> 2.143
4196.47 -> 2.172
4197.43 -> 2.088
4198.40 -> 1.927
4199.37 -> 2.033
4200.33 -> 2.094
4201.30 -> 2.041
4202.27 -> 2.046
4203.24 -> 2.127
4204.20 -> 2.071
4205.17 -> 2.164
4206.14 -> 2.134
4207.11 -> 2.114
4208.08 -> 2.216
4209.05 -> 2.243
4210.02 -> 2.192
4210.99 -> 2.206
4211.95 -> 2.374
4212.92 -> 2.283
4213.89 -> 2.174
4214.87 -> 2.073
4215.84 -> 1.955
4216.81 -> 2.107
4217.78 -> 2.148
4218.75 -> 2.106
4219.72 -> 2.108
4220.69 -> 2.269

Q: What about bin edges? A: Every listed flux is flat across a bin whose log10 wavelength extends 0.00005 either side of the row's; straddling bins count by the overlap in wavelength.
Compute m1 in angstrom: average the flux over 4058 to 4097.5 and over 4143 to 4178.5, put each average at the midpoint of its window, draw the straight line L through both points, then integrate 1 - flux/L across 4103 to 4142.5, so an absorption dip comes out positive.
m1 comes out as 0.6 angstrom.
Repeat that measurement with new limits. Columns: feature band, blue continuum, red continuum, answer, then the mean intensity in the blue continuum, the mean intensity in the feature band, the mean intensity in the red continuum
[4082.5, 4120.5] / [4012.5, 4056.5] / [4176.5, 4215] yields 3.7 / 2.18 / 1.96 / 2.15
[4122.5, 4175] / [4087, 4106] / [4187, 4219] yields -4.8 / 1.82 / 2.16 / 2.14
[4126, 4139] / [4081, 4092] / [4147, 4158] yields 0.1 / 2.15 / 2.13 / 2.15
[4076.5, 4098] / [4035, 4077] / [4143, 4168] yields 0.7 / 2.15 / 2.08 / 2.17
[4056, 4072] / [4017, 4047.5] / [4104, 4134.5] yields 0.1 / 2.17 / 2.12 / 2.07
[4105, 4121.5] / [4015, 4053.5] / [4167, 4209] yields 0.6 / 2.18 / 2.07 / 2.12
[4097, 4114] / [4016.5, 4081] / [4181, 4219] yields 2.9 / 2.15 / 1.78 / 2.14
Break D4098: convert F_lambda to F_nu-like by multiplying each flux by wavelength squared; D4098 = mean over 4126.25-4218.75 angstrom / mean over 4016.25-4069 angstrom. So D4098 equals 1.06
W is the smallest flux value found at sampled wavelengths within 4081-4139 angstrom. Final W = 1.081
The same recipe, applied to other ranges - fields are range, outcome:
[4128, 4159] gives 1.939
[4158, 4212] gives 1.927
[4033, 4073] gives 1.669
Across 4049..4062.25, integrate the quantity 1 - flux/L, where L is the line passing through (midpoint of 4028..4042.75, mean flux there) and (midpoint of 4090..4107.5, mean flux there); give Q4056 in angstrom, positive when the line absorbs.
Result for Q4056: -0.9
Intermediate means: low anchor 2.17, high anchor 1.77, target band 2.19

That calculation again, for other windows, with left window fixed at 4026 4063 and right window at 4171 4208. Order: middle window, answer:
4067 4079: 0.26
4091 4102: 1.83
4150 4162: -0.18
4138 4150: -0.48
